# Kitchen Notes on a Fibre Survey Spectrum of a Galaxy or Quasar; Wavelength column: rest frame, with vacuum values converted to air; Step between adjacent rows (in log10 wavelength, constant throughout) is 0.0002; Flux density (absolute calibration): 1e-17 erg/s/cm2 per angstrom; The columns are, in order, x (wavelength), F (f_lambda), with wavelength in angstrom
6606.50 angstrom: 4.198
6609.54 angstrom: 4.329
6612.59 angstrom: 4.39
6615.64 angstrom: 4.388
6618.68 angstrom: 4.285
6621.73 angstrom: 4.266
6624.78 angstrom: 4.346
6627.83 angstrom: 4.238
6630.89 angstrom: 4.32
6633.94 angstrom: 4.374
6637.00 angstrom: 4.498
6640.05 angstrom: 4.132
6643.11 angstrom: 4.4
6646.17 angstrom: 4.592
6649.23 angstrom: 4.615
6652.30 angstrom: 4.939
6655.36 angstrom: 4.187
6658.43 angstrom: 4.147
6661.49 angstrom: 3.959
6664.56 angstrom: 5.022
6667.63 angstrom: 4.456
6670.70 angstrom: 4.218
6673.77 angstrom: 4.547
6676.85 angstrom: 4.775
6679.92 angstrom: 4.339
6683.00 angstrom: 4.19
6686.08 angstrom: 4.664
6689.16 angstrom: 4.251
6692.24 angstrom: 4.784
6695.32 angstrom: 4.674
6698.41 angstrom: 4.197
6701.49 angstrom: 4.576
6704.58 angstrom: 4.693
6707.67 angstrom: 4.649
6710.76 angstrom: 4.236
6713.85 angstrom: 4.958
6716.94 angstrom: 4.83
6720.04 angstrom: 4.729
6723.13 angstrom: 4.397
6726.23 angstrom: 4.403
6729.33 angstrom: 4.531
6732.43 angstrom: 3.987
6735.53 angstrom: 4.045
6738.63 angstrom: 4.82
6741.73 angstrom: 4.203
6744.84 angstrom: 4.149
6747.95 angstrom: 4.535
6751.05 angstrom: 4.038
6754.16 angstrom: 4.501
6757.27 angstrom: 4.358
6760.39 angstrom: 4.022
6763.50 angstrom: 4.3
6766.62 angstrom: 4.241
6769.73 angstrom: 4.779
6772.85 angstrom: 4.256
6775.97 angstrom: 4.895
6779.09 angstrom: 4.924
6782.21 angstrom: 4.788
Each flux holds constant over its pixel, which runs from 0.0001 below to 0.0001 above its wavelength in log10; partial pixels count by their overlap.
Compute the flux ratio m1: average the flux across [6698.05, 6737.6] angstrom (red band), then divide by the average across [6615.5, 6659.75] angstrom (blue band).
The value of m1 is 1.0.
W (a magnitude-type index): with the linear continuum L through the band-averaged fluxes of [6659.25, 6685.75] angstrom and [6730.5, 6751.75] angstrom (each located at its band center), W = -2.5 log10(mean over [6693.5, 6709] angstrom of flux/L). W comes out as -0.046 mag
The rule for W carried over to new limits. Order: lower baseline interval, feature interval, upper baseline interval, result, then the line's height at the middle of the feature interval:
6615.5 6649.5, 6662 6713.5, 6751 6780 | -0.03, 4.4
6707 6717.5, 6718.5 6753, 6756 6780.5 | 0.06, 4.58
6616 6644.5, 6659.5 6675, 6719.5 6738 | -0.02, 4.33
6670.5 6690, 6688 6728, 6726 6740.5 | -0.04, 4.4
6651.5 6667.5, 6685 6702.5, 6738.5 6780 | -0.02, 4.42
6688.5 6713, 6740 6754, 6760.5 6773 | 0.04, 4.42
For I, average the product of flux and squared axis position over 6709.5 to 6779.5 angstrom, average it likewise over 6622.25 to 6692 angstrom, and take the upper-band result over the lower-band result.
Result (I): 1.0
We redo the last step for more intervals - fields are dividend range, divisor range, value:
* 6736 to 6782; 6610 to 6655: 1.05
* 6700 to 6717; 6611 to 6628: 1.10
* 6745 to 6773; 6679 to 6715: 0.98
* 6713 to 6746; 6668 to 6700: 1.01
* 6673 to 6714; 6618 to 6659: 1.05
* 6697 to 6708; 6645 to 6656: 0.99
